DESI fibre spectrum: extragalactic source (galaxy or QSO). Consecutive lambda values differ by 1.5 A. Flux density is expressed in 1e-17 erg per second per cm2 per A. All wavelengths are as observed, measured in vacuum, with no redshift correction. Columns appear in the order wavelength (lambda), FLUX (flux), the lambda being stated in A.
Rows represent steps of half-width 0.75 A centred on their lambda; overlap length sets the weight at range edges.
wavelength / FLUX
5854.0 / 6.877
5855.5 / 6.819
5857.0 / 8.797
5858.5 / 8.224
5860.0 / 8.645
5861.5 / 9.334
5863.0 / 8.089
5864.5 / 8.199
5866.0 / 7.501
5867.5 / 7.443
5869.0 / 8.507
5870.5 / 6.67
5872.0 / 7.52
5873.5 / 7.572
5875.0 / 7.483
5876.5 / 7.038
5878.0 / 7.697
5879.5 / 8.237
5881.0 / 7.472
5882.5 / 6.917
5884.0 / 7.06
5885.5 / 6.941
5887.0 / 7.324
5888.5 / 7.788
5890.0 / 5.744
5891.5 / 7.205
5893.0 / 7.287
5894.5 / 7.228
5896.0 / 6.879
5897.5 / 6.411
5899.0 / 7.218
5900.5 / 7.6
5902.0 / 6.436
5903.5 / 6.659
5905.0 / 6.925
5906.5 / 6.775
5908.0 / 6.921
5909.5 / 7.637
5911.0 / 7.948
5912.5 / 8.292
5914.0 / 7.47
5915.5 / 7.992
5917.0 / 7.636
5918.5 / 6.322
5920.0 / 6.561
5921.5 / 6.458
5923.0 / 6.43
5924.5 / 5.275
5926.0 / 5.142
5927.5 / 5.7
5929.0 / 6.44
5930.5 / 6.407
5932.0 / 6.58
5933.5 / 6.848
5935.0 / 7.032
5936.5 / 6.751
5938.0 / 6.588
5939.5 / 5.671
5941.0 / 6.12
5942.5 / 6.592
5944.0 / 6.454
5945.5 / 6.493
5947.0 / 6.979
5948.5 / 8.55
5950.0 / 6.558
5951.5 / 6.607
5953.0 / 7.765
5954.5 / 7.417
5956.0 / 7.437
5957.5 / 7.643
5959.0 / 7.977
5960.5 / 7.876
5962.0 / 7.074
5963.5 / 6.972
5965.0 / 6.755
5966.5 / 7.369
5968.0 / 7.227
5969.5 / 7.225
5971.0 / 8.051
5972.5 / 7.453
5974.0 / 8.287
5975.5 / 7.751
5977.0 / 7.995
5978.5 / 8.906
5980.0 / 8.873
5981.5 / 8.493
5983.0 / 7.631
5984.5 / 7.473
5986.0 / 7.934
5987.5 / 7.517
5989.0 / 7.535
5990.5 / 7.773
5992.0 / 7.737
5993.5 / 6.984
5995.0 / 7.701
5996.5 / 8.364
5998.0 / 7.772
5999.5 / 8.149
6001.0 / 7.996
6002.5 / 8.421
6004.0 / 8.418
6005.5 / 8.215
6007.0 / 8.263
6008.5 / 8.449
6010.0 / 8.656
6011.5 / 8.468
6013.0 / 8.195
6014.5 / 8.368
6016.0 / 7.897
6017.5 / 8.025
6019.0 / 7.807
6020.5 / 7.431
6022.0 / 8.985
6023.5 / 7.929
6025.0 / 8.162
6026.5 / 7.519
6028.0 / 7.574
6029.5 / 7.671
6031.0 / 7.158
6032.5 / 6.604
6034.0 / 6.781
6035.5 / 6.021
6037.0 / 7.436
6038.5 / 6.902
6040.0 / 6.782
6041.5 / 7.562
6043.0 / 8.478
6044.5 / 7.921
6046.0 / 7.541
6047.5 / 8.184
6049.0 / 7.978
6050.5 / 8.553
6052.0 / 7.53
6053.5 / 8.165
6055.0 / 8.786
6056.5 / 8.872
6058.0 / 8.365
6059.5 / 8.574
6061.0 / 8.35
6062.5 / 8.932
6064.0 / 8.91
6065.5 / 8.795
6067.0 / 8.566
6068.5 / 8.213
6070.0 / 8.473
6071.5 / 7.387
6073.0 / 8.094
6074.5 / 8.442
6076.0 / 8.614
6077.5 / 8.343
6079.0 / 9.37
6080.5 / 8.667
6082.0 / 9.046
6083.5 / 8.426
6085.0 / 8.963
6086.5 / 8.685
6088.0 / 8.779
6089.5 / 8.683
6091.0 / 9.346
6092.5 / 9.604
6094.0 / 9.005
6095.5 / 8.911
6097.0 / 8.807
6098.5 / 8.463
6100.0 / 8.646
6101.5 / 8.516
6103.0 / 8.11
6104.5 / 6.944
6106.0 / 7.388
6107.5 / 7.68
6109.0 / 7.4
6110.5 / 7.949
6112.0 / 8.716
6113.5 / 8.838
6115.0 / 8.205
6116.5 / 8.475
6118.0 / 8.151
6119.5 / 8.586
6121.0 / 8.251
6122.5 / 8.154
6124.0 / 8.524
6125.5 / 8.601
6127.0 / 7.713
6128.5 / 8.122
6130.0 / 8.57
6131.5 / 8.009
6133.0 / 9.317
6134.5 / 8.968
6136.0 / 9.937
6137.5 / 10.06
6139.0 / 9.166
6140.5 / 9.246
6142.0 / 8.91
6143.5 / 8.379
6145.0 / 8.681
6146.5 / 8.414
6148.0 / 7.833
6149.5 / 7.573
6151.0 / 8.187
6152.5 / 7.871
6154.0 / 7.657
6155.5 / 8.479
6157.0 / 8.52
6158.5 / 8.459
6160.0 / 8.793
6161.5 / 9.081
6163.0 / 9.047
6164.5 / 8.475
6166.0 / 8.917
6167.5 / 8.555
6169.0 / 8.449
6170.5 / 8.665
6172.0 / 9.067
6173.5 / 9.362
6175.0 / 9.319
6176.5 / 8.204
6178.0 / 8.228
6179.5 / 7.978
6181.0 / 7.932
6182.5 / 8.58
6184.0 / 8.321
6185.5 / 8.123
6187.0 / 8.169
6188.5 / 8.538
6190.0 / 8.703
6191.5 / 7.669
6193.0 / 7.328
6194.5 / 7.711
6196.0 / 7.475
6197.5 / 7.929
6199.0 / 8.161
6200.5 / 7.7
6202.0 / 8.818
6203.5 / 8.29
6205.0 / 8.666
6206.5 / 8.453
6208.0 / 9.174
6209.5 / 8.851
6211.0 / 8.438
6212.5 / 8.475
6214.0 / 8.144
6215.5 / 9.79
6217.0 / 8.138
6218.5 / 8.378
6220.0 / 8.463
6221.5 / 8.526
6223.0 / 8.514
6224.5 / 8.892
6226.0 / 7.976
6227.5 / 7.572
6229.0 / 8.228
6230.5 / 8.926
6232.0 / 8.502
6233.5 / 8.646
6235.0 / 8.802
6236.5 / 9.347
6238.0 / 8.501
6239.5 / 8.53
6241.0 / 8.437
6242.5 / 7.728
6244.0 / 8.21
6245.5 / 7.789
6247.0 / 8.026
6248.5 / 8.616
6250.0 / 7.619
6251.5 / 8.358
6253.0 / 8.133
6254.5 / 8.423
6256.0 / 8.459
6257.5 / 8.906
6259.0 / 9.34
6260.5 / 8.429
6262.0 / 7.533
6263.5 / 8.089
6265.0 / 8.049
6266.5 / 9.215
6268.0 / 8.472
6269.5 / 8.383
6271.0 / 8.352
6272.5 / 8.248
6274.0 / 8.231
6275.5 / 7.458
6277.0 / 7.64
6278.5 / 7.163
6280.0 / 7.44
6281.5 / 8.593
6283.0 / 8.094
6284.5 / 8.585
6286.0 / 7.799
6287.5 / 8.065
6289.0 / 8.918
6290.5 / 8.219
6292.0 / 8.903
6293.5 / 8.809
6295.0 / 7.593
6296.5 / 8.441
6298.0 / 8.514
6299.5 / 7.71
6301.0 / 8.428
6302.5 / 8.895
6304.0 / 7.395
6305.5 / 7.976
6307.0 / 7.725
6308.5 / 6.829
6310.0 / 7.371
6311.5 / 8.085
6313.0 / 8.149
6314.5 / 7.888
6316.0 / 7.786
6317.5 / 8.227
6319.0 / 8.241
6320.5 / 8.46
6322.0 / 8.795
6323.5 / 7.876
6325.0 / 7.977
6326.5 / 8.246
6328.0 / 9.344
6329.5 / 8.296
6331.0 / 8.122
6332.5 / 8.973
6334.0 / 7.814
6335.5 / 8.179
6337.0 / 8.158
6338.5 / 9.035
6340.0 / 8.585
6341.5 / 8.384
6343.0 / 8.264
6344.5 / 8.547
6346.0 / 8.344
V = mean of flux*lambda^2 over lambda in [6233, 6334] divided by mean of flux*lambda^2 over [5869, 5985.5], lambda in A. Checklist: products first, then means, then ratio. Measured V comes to 1.29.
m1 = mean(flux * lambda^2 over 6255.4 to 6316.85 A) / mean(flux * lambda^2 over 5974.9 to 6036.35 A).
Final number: 1.13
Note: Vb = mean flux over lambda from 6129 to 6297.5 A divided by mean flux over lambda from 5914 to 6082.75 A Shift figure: 1.1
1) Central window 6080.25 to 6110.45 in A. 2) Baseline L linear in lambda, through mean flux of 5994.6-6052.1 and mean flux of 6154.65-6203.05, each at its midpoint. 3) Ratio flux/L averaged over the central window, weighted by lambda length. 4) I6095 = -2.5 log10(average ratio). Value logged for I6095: -0.05 mag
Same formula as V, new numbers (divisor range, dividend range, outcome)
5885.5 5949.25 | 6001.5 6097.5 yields 1.26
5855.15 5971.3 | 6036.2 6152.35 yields 1.25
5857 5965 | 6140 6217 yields 1.29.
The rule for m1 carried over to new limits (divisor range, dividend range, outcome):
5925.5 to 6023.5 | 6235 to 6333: 1.21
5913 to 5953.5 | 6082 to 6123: 1.34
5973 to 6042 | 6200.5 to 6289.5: 1.15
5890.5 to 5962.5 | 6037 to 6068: 1.23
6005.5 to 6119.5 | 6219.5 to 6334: 1.08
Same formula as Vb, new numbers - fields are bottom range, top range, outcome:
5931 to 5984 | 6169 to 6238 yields 1.15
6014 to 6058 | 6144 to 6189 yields 1.09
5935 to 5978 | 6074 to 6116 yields 1.18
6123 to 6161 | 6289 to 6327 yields 0.95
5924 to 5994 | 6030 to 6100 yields 1.15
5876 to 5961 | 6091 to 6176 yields 1.22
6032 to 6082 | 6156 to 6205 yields 1.04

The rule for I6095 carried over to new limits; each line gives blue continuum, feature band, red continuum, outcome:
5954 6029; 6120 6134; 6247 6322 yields -0.05 mag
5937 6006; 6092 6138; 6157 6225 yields -0.04 mag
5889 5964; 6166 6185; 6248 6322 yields -0.10 mag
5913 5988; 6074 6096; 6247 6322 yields -0.17 mag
